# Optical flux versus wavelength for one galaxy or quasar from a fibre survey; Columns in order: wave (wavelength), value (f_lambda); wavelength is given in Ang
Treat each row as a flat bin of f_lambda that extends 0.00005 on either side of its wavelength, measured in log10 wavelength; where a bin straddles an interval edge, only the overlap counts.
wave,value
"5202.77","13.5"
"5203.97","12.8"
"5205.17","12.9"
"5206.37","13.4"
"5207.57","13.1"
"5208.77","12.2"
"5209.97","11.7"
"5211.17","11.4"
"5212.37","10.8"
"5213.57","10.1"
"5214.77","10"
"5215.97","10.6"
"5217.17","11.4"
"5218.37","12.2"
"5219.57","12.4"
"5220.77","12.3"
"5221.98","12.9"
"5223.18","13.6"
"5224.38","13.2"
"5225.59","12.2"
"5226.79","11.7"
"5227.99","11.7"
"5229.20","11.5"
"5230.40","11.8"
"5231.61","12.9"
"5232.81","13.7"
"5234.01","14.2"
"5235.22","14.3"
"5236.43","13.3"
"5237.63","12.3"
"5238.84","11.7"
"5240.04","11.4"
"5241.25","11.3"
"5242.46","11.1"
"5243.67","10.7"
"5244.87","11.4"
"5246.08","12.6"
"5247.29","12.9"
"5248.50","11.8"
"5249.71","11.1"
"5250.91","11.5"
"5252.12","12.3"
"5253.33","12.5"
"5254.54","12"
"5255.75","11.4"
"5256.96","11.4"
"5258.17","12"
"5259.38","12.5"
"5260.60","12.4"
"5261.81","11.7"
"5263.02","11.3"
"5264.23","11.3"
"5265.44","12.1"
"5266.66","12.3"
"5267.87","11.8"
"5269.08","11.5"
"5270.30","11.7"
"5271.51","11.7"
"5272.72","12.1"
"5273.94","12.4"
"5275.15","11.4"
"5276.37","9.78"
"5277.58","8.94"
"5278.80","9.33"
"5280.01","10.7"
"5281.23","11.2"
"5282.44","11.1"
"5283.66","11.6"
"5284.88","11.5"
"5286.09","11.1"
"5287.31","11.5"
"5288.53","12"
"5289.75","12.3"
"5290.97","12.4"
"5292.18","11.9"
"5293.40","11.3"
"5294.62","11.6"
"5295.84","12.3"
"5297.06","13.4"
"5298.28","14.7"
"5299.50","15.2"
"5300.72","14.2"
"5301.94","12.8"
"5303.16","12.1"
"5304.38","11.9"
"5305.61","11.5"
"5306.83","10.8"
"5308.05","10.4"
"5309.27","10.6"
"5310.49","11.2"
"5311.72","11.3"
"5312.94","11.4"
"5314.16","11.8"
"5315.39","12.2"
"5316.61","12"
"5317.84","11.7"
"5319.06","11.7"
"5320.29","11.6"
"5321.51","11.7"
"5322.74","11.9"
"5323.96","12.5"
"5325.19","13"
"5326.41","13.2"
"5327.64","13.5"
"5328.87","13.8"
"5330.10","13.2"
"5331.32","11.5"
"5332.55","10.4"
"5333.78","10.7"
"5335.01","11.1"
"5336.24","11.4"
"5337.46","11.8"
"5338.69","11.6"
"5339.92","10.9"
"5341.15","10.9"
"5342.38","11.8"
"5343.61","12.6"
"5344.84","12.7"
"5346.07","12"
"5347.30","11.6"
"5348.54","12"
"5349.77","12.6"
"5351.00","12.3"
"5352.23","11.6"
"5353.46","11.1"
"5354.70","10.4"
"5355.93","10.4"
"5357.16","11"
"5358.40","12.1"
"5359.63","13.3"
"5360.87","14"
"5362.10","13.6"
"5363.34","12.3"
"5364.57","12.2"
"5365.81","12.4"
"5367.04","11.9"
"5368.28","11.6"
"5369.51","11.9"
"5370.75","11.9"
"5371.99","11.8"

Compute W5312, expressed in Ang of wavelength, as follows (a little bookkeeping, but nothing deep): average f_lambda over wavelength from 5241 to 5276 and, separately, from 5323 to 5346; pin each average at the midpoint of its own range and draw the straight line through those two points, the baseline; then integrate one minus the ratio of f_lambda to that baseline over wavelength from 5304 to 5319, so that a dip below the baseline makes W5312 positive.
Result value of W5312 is 0.7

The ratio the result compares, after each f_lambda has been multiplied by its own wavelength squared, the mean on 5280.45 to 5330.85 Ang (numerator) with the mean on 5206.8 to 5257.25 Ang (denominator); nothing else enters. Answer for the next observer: 1.04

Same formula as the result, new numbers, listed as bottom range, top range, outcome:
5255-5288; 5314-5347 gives 1.07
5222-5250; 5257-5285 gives 0.94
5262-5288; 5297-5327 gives 1.10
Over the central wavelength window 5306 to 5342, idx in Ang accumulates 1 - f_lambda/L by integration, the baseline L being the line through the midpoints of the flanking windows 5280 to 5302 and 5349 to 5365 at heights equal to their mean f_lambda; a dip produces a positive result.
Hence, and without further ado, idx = 1.4 Ang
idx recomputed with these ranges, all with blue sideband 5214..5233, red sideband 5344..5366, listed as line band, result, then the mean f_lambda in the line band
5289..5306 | -0.9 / 12.7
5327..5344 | 0.4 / 11.8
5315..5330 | -0.4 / 12.4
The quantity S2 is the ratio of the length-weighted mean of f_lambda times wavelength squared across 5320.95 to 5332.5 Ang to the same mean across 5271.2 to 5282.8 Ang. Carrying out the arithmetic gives 1.18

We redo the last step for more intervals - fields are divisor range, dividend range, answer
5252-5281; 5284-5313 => 1.06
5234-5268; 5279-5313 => 1.01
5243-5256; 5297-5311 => 1.07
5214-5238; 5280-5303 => 1.02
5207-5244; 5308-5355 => 1.02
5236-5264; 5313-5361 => 1.04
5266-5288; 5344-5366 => 1.11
